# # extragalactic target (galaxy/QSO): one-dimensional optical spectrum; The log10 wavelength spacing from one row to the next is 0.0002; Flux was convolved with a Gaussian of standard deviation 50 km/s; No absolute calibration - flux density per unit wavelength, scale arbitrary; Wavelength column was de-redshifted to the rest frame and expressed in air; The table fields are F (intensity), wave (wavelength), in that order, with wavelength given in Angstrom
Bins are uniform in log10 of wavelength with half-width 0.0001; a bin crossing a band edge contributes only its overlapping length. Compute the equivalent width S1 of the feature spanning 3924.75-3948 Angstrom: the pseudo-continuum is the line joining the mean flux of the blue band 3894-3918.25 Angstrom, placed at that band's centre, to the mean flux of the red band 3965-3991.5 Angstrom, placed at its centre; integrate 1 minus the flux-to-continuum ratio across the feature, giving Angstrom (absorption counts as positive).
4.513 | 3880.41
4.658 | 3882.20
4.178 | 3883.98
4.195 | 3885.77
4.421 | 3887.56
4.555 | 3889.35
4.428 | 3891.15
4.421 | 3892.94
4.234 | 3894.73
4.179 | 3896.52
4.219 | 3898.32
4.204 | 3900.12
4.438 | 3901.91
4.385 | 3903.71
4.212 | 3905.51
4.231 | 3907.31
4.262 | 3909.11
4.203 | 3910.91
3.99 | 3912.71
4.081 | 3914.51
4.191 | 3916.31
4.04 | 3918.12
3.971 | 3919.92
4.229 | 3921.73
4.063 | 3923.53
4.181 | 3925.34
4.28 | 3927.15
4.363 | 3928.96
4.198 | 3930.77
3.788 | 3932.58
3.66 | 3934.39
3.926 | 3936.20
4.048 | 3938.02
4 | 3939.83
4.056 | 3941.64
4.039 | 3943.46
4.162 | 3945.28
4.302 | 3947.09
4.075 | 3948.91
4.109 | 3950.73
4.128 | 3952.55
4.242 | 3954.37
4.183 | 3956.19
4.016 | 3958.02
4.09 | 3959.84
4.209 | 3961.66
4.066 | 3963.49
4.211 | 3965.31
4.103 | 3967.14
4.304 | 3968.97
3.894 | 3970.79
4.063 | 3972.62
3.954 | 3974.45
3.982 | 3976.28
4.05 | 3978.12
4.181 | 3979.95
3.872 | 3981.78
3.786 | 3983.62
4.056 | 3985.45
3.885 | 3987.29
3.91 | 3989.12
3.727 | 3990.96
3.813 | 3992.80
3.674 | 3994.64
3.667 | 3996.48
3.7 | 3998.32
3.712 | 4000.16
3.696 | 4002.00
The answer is 0.3 Angstrom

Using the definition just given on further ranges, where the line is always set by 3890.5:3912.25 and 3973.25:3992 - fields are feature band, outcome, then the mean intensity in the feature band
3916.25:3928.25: 0.2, 4.13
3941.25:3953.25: -0.1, 4.13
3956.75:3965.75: -0.2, 4.12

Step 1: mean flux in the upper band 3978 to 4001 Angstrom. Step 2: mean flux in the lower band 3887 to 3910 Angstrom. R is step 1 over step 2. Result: 0.89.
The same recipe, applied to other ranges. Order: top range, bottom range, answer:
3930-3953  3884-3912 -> 0.94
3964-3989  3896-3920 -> 0.96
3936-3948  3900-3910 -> 0.95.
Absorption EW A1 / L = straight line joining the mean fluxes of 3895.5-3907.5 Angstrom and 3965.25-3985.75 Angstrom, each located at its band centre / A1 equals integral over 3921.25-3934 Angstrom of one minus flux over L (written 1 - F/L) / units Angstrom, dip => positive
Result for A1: 0.1 Angstrom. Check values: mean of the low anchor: 4.27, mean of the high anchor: 4.03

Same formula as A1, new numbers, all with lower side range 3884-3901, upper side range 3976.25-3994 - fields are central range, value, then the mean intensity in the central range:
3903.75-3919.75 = 0.27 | 4.16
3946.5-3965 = -0.46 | 4.14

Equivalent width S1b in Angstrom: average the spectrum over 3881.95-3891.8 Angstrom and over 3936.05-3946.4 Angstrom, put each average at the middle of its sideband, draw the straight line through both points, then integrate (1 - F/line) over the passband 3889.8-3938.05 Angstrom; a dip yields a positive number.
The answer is 0.6 Angstrom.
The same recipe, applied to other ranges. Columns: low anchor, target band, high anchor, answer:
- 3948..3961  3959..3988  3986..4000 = -0.70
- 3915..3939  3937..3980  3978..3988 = -0.94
